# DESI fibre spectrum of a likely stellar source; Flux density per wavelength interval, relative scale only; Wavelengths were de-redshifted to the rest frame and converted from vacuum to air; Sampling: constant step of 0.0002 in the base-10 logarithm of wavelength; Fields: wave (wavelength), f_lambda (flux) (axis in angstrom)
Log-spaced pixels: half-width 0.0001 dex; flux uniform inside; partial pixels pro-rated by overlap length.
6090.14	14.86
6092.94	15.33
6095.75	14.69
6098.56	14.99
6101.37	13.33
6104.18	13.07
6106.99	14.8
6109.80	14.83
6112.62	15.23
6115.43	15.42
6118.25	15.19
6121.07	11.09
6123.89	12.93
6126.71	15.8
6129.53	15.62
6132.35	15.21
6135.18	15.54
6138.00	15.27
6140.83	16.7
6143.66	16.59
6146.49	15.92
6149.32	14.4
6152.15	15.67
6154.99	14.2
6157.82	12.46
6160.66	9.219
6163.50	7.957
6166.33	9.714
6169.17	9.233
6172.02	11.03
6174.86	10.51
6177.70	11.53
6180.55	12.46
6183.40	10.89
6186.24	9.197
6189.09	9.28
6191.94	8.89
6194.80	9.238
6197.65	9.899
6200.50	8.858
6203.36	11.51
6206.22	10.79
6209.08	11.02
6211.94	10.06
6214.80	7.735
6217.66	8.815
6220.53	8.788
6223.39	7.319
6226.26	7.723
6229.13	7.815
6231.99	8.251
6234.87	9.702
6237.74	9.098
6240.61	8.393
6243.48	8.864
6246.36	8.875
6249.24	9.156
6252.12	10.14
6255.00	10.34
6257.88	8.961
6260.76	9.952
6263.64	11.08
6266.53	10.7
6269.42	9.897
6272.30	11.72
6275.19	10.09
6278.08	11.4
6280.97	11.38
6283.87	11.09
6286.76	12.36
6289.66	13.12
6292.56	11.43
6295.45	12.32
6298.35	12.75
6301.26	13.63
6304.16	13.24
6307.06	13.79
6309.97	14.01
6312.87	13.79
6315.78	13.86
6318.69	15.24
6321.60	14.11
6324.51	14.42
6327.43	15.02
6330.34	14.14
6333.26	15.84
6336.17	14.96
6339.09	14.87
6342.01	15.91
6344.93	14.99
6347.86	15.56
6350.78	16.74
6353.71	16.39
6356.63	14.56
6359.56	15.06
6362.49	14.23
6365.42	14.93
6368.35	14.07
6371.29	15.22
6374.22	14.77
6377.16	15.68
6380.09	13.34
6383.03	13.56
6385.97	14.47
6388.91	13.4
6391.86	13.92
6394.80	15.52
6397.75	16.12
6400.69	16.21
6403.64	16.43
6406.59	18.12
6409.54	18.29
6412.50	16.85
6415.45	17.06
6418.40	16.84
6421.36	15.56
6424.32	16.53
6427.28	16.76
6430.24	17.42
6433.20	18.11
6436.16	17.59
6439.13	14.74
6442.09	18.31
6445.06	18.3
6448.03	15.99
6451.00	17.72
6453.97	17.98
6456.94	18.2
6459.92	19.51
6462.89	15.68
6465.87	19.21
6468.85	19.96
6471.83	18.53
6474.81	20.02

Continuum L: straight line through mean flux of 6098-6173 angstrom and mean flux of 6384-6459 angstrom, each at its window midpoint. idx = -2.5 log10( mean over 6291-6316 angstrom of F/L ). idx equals 0.17 mag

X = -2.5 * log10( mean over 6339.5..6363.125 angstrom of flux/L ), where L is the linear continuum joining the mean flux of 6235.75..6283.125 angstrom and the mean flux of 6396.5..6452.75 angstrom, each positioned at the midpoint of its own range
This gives -0.11 mag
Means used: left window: 10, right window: 17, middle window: 15.4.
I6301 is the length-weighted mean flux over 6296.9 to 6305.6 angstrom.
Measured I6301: 13.2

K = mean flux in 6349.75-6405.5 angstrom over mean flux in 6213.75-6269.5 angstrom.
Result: 1.7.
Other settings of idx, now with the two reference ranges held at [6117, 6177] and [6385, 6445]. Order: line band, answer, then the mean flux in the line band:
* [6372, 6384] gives 0.114 mag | 14.4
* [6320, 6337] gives 0.051 mag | 14.7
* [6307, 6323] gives 0.084 mag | 14.2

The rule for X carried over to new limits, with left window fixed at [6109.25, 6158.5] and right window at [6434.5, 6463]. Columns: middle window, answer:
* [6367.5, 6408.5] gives 0.13 mag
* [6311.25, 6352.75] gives 0.11 mag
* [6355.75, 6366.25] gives 0.14 mag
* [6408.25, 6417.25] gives -0.01 mag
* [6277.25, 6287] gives 0.37 mag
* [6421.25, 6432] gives 0.04 mag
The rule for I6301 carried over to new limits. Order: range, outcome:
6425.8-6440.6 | 16.9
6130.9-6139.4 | 15.3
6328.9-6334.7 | 15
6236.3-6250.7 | 8.88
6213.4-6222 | 8.45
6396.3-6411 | 17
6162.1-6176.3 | 9.7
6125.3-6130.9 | 15.7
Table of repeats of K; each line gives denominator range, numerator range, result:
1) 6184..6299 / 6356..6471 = 1.64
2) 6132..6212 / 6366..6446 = 1.36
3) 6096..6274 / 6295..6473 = 1.38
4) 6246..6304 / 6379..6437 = 1.45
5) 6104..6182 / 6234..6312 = 0.82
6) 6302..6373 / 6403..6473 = 1.18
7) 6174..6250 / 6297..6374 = 1.56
